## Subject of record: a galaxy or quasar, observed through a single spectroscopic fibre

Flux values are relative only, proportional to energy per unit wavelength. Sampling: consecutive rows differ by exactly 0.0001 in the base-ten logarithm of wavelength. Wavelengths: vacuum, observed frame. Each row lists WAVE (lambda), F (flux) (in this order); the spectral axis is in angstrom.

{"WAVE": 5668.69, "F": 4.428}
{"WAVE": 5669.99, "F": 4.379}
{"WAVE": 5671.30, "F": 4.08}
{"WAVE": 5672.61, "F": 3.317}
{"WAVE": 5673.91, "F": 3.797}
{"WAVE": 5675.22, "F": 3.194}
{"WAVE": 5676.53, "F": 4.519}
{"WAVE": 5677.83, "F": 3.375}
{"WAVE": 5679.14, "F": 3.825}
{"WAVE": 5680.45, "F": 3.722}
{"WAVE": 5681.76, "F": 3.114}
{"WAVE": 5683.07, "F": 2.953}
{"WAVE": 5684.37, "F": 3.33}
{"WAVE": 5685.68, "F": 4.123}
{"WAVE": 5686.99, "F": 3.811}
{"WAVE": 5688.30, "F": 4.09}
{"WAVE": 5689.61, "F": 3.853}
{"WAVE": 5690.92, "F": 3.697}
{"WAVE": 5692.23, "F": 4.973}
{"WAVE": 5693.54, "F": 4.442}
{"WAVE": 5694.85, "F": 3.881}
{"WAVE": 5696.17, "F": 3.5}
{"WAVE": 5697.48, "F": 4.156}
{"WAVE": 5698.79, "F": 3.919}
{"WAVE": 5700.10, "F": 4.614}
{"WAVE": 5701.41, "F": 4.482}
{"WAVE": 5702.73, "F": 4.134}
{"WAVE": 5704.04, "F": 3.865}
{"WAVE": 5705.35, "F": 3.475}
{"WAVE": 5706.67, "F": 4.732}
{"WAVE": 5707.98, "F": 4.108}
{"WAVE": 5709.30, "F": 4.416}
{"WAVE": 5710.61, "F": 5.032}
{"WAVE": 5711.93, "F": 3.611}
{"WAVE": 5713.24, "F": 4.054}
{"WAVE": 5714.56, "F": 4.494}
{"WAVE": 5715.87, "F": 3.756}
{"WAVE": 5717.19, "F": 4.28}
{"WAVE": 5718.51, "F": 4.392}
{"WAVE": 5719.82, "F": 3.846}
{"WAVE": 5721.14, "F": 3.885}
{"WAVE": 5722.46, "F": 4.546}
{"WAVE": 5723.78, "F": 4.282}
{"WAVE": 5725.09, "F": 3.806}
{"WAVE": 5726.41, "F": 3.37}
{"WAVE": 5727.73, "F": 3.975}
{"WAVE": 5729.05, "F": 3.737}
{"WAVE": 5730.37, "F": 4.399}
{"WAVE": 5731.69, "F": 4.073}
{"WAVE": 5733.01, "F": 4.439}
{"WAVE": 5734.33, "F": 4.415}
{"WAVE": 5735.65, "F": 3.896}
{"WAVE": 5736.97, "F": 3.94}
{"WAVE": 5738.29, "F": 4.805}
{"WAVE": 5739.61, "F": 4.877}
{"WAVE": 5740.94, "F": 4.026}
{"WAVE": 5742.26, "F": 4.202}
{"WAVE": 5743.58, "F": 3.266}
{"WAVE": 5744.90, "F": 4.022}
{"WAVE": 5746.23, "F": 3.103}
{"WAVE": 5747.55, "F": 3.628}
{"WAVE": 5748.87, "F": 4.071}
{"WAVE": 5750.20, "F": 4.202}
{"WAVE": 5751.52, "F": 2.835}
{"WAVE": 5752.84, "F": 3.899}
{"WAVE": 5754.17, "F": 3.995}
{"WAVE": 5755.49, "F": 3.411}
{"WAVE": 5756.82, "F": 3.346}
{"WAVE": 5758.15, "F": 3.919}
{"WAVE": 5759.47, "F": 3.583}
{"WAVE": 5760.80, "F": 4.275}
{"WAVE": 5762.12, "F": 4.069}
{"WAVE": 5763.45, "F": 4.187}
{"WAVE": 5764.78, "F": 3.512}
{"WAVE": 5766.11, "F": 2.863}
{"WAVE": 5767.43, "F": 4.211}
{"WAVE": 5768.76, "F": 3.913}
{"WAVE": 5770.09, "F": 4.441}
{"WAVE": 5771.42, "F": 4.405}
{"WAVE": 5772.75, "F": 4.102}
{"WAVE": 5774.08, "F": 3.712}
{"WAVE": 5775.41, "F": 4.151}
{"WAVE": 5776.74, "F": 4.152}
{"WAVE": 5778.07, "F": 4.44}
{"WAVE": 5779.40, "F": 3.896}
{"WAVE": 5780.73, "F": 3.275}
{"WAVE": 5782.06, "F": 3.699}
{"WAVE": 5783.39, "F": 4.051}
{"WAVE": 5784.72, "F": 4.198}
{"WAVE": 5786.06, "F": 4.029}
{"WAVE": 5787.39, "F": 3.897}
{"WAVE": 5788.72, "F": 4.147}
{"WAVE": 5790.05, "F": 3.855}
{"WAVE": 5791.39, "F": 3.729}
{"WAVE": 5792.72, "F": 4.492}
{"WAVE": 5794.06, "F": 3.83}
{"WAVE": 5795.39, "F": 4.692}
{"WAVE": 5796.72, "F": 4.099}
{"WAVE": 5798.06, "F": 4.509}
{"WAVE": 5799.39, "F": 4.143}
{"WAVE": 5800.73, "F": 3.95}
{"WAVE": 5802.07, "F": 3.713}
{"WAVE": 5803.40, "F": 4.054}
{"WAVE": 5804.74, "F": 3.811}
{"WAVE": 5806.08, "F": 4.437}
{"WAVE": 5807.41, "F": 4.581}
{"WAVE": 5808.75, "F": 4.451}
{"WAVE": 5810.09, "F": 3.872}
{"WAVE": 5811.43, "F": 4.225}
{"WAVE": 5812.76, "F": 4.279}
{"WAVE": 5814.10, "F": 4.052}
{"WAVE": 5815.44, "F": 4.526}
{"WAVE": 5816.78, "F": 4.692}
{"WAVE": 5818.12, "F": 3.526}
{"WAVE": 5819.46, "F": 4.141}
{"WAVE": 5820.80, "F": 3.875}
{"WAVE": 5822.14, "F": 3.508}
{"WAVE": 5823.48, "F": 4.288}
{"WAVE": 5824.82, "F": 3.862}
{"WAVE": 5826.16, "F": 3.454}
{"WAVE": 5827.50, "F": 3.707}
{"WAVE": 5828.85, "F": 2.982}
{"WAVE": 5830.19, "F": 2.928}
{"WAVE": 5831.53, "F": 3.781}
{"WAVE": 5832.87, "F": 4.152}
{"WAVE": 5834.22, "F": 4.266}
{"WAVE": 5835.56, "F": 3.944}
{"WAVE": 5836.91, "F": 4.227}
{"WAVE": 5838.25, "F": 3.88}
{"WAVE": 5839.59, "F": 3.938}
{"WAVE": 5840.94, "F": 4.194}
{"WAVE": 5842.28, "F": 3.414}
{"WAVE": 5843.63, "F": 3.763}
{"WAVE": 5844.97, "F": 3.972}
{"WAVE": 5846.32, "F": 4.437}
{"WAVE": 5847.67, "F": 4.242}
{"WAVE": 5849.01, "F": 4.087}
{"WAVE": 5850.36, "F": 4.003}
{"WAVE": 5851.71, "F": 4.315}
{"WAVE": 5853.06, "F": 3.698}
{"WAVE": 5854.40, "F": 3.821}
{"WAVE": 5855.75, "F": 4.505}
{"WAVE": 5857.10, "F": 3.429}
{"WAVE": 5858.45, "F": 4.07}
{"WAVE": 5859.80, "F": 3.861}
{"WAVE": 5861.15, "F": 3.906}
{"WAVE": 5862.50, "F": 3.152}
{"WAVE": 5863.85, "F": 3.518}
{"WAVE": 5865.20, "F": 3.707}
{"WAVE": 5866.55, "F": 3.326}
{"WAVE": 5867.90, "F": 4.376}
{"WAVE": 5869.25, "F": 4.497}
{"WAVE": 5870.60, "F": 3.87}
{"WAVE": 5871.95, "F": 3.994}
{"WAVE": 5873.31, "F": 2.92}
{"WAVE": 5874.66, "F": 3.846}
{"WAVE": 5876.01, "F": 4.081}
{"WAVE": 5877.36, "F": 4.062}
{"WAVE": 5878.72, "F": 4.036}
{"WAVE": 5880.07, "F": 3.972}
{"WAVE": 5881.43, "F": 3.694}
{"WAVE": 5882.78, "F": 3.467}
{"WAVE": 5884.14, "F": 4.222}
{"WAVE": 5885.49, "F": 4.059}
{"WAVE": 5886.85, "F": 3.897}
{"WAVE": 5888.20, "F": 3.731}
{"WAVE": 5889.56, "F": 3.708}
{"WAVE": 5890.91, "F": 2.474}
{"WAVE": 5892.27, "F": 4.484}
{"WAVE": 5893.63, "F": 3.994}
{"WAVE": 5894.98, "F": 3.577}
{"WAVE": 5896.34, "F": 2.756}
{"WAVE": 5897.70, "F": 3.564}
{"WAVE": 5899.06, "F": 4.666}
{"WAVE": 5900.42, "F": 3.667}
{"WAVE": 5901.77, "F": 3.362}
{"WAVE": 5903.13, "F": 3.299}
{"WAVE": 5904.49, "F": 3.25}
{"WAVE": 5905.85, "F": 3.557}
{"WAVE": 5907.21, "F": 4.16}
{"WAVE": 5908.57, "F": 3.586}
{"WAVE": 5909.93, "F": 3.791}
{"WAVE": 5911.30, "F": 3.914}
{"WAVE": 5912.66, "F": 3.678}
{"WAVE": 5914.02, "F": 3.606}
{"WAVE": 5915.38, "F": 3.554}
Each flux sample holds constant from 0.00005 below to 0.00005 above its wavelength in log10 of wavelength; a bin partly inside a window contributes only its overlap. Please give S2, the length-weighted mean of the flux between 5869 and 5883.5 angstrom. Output 3.84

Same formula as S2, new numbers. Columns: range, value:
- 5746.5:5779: 3.88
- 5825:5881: 3.86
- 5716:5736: 4.08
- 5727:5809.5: 4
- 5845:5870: 3.94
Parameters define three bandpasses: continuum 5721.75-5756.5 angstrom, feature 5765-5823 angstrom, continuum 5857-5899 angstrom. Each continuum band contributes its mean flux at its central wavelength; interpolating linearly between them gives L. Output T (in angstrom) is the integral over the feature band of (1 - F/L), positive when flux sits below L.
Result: -2.57 angstrom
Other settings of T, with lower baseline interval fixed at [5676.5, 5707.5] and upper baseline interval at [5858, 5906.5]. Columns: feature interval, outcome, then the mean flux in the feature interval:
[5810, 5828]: -0.97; 4.01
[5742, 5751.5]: 0.42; 3.7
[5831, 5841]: -0.68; 4.04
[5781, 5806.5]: -1.51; 4.05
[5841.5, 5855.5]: -0.82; 3.99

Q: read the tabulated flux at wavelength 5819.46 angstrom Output 4.141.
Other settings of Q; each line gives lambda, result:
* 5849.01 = 4.087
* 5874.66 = 3.846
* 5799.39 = 4.143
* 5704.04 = 3.865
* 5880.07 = 3.972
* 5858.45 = 4.07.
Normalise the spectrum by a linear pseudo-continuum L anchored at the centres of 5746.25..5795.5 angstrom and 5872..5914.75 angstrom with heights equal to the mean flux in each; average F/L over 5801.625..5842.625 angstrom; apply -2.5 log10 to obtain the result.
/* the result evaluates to -0.04 mag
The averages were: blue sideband 3.9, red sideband 3.72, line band 3.97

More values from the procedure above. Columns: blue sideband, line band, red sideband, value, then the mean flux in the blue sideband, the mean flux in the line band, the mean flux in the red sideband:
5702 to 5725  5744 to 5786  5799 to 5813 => 0.079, 4.16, 3.86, 4.13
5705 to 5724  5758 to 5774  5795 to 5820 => 0.066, 4.2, 3.95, 4.19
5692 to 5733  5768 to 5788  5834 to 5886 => 0.003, 4.13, 4.02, 3.91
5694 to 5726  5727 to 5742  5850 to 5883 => -0.037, 4.13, 4.23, 3.85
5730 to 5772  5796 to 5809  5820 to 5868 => -0.076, 3.94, 4.17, 3.84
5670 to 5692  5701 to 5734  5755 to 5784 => -0.092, 3.72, 4.13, 3.89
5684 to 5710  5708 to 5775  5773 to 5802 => 0.020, 4.09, 3.99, 4.04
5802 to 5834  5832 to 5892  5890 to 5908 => -0.033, 3.96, 3.88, 3.6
